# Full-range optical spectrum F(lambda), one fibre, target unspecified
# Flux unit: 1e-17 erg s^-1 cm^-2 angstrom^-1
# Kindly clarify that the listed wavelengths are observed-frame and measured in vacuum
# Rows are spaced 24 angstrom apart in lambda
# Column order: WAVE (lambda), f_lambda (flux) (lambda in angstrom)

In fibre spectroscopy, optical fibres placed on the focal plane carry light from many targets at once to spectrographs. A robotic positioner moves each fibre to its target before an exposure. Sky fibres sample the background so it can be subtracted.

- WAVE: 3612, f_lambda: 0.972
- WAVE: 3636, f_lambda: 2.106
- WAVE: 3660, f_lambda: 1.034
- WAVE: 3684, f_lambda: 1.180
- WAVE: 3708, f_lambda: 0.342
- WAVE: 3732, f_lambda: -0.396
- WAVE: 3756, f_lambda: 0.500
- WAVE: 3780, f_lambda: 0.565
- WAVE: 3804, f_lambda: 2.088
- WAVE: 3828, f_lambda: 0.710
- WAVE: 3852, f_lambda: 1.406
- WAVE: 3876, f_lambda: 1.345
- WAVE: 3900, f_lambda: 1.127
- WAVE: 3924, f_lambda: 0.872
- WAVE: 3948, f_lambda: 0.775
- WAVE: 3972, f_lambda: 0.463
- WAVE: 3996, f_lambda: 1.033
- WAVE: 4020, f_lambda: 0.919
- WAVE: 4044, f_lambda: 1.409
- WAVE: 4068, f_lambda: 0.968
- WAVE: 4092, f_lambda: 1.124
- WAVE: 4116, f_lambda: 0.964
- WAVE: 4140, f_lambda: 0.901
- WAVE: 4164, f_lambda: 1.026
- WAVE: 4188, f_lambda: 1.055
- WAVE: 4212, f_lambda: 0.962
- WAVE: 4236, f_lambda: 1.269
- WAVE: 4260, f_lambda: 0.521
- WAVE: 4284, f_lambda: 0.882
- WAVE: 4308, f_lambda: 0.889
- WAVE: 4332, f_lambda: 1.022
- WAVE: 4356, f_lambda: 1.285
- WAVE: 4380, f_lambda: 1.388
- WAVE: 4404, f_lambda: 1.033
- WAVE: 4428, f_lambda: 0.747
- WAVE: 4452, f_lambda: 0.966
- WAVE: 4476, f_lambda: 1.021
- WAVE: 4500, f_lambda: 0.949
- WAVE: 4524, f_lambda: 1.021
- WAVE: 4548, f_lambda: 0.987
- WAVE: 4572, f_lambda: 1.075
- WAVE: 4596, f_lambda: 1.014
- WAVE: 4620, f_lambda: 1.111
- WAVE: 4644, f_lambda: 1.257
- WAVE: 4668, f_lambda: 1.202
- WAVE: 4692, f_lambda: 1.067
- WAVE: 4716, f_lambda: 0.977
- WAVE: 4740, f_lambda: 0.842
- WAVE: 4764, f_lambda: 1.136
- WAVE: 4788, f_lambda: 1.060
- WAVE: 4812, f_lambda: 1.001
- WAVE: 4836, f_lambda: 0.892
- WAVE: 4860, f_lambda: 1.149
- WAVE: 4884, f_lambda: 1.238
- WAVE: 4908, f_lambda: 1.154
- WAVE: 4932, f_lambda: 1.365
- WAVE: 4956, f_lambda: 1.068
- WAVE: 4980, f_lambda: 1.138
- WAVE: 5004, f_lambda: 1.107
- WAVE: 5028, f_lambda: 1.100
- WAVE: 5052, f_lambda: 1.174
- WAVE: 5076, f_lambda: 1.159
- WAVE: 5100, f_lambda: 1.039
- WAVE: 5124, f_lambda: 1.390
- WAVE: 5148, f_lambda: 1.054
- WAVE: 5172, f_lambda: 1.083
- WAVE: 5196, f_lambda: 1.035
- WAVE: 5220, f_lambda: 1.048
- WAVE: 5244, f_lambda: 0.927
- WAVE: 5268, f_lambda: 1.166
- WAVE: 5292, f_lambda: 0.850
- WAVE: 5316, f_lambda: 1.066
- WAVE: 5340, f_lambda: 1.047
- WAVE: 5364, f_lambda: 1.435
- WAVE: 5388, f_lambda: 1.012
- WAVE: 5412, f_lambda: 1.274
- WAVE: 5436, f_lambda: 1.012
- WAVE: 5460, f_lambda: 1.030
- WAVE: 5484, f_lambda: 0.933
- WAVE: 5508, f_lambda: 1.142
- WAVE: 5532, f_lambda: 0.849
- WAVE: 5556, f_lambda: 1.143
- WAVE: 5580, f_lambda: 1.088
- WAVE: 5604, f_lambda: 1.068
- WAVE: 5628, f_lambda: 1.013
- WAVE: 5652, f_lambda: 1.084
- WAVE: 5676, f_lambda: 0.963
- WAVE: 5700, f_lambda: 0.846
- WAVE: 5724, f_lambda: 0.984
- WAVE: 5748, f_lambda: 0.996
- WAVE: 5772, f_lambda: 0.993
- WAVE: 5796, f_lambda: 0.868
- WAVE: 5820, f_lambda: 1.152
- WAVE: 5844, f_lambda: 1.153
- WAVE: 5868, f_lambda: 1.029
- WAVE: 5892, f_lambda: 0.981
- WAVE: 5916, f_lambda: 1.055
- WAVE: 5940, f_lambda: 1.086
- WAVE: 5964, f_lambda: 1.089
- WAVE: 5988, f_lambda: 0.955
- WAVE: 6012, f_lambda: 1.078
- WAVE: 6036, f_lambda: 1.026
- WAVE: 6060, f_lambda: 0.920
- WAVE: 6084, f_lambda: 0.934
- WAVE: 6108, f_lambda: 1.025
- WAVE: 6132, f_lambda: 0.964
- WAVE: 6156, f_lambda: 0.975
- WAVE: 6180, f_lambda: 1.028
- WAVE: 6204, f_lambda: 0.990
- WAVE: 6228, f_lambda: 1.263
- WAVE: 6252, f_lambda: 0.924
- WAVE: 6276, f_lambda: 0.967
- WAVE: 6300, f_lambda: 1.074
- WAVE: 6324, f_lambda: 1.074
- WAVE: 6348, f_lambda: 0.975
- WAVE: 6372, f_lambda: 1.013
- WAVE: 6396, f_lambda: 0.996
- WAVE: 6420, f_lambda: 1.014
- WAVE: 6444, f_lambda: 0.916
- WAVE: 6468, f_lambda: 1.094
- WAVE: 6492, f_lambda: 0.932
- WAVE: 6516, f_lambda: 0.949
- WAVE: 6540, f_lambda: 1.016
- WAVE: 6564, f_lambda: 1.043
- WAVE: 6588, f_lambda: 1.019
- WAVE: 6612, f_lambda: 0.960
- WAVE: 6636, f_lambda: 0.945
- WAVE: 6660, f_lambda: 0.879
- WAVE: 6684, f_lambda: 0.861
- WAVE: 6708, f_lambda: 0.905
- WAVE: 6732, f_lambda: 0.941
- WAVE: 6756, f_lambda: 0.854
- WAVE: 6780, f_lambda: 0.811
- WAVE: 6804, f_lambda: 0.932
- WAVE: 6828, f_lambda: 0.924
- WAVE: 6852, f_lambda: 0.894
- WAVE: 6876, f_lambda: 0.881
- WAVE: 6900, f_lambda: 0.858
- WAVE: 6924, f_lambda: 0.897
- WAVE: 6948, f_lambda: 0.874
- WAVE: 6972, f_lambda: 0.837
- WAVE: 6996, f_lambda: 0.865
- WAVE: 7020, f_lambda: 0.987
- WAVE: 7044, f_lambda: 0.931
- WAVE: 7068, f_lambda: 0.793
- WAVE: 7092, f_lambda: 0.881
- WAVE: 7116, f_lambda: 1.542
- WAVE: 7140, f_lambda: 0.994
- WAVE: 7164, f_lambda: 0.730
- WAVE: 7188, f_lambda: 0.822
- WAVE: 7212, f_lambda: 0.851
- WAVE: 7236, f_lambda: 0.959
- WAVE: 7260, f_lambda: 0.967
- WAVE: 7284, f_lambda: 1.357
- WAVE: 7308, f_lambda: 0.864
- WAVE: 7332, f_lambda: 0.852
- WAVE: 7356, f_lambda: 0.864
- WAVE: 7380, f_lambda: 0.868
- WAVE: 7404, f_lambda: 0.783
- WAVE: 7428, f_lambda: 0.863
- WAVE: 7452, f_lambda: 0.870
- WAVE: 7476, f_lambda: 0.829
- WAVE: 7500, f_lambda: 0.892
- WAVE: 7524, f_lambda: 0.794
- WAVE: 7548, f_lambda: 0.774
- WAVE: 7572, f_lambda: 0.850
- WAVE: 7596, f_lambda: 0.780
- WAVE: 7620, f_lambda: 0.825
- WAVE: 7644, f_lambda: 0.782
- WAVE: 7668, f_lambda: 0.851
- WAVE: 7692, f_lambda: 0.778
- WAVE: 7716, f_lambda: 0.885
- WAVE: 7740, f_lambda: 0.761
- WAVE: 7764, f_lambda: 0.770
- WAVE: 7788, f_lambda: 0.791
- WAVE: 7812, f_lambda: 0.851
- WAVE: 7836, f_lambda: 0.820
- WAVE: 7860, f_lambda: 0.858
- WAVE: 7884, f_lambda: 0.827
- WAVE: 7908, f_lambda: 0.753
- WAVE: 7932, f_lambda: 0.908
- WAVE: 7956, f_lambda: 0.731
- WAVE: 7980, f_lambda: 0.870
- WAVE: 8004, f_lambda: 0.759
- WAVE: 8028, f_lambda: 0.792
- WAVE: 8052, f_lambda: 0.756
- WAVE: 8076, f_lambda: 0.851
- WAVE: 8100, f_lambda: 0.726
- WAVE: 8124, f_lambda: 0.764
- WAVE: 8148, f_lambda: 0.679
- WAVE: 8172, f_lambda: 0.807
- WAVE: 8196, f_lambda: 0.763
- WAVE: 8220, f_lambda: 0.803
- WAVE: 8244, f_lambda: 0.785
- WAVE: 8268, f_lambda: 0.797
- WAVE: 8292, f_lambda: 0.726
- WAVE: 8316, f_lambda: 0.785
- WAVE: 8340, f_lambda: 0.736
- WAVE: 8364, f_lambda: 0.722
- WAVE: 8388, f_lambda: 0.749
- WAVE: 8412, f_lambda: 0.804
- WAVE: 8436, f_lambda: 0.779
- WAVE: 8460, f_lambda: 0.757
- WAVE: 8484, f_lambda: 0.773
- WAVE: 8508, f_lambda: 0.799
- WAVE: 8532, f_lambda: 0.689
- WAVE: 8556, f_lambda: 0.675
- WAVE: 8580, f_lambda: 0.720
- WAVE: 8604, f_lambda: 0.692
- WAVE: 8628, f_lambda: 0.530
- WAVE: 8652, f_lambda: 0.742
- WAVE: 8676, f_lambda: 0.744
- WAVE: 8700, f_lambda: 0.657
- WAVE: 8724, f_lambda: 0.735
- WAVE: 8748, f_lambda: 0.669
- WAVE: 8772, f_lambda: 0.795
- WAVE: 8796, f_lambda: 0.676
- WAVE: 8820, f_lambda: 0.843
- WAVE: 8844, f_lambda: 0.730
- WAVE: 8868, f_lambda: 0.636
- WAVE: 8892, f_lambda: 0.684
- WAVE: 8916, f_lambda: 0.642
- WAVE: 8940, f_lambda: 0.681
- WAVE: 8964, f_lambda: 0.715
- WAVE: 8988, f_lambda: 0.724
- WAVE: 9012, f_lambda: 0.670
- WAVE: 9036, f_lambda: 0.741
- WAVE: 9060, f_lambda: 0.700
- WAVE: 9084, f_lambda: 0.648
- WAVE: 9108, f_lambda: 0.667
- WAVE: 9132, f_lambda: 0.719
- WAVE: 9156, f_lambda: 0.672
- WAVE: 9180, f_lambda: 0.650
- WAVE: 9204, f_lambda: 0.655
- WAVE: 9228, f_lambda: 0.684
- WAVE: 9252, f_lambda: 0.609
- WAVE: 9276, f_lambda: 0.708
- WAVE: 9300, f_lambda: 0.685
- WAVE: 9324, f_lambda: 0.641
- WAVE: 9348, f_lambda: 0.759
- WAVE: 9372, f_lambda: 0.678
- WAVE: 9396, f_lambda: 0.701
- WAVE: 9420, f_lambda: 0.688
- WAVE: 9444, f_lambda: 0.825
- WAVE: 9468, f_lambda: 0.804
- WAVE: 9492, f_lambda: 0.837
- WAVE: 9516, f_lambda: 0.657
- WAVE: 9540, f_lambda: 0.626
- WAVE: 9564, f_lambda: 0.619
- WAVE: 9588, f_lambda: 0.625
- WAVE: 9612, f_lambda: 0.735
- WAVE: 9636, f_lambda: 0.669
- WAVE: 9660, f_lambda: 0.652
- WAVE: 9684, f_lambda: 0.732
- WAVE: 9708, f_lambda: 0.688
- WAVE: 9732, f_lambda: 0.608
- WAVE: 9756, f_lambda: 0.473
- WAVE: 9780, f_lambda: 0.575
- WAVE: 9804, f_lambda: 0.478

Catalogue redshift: 0.08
